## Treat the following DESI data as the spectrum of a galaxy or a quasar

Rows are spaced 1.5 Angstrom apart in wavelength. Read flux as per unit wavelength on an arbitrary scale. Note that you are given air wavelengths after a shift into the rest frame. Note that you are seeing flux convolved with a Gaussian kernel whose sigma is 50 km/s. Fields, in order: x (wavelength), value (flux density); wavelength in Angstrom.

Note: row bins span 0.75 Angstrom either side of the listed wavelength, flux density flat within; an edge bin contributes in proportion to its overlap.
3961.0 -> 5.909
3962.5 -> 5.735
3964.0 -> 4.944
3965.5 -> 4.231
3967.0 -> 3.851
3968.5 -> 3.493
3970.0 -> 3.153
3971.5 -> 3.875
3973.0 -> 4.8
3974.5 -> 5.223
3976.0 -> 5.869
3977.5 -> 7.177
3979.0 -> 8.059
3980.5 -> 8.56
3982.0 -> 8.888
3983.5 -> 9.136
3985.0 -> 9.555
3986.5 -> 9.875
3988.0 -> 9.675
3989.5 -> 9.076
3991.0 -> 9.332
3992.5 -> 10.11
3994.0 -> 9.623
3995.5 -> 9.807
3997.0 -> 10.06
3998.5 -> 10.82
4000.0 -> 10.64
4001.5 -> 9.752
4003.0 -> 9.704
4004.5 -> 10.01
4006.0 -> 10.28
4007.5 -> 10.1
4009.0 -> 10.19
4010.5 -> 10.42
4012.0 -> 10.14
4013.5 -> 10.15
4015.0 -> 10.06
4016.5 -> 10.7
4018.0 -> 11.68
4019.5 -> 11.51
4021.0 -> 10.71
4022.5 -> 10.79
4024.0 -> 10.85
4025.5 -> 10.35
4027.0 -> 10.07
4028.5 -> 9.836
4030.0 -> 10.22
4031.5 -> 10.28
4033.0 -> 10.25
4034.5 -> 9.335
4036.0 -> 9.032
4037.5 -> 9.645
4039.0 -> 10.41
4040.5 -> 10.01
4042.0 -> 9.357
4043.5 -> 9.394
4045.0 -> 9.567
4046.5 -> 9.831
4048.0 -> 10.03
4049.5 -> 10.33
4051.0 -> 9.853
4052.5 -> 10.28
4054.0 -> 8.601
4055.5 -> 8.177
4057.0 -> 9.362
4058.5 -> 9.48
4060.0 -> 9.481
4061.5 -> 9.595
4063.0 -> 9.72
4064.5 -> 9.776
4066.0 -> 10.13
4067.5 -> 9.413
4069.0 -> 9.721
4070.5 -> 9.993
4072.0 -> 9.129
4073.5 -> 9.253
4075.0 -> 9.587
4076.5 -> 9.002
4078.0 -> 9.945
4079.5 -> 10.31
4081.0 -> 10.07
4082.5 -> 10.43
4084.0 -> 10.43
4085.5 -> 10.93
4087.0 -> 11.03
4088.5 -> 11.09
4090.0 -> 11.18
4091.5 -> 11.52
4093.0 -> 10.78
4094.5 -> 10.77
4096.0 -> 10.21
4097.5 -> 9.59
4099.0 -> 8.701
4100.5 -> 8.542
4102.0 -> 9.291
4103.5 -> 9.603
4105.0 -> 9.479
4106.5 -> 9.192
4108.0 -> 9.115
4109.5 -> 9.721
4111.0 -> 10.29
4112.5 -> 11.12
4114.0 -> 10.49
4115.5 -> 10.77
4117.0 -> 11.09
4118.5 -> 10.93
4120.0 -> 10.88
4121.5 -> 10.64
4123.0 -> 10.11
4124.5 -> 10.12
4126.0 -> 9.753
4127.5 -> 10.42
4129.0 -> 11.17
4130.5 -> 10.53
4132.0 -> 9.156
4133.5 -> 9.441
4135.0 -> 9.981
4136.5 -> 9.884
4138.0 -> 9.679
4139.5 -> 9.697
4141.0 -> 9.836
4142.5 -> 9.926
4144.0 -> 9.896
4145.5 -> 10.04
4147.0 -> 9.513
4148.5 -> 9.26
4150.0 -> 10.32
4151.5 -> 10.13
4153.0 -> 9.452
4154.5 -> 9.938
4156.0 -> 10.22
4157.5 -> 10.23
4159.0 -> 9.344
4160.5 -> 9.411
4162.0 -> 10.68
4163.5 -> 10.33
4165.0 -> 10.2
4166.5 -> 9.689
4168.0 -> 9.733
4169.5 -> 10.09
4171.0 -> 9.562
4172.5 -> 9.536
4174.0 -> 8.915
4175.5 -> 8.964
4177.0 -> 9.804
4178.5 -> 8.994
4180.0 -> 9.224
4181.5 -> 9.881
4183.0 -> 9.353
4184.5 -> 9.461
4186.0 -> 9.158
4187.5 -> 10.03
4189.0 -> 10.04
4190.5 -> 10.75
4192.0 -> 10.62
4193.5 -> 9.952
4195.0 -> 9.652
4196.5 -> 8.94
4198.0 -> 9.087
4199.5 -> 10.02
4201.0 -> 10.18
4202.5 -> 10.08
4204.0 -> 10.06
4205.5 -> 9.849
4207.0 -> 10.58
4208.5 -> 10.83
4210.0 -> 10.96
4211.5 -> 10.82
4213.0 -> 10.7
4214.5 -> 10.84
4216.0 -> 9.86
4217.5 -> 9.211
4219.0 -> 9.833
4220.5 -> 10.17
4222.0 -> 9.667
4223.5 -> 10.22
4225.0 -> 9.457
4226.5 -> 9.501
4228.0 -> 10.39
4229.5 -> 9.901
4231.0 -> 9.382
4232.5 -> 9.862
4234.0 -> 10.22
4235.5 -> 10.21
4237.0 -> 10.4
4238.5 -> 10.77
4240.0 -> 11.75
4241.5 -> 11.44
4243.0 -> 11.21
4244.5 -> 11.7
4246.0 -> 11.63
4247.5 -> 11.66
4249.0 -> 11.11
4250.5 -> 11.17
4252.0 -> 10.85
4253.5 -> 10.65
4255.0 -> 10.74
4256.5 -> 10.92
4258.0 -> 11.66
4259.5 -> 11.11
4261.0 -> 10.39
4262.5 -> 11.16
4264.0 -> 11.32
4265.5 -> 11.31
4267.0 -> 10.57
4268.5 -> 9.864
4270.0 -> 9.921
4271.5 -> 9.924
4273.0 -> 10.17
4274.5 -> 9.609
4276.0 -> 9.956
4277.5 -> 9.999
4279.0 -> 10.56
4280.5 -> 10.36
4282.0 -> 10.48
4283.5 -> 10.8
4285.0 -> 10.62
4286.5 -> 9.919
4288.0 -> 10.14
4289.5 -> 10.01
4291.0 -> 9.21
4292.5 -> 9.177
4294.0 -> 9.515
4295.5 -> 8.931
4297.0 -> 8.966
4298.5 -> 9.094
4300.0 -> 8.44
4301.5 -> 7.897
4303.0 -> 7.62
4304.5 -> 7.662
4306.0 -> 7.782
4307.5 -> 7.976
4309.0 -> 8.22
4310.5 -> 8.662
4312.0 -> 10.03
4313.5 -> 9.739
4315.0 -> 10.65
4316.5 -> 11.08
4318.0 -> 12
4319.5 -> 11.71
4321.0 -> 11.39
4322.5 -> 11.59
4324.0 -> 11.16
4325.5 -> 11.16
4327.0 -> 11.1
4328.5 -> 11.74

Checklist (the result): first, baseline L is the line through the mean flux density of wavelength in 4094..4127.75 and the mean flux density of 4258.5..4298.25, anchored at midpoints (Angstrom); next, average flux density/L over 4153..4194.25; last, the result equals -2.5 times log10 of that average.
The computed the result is 0.03 mag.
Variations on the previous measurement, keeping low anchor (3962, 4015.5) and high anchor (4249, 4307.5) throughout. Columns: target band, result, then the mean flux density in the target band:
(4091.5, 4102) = -0.114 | 9.86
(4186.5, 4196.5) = -0.069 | 10.1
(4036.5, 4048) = -0.142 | 9.75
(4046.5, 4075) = -0.110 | 9.58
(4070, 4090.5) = -0.159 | 10.2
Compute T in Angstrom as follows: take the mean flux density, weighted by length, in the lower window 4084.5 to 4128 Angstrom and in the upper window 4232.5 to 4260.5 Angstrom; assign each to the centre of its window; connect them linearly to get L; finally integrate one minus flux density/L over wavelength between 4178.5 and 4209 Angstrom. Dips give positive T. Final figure 2.5 Angstrom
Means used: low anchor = 10.3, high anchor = 11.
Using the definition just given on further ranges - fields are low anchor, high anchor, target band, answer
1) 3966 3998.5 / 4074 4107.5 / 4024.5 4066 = -3.2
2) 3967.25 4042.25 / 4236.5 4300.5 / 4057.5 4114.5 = -2.1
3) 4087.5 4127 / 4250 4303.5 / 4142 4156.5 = 0.4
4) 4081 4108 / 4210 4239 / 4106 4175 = 0.7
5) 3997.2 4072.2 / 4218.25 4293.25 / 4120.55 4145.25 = 0.4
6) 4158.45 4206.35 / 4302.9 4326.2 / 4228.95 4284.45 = -4.5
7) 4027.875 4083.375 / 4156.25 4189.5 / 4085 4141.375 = -2.9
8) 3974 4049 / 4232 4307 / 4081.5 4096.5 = -1.5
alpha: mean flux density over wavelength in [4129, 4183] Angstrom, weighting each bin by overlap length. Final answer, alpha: 9.77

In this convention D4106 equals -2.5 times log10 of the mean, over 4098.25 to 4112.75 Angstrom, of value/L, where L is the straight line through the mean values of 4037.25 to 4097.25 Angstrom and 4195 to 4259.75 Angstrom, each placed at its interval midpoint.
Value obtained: 0.07 mag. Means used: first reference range 9.95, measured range 9.45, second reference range 10.4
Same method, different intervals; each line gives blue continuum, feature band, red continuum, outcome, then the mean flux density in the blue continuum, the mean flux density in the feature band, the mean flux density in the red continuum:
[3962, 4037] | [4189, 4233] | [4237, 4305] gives -0.01 mag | 8.85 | 10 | 10.3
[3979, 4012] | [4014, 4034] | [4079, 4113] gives -0.07 mag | 9.76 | 10.5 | 10.1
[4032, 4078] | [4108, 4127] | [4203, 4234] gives -0.07 mag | 9.6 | 10.4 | 10.1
